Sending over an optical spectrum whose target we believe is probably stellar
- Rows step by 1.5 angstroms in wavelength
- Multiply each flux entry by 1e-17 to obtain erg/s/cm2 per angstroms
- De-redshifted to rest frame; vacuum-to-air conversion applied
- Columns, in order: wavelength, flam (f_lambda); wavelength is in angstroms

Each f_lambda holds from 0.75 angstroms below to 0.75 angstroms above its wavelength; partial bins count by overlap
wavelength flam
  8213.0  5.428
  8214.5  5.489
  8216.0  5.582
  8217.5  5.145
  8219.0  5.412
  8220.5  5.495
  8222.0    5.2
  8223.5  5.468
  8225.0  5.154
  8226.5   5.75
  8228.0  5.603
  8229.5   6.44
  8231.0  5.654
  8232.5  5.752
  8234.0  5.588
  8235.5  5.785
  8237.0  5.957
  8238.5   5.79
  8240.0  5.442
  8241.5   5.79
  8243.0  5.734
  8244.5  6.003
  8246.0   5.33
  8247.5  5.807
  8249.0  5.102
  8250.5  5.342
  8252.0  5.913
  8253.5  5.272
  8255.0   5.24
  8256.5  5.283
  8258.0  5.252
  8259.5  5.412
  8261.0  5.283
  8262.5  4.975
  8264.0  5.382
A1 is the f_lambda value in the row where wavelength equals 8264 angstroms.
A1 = 5.382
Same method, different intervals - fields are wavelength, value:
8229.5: 6.44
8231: 5.654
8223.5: 5.468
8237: 5.957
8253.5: 5.272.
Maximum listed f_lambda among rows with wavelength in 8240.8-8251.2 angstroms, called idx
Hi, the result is 6.003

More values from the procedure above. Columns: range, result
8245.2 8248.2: 5.807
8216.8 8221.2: 5.495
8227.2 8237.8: 6.44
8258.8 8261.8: 5.412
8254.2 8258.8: 5.283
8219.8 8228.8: 5.75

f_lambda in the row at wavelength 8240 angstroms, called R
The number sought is 5.442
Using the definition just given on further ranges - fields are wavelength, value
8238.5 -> 5.79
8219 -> 5.412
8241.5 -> 5.79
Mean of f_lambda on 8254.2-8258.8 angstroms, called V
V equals 5.26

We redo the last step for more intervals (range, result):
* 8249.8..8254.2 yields 5.51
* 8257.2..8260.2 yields 5.33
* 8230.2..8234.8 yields 5.67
